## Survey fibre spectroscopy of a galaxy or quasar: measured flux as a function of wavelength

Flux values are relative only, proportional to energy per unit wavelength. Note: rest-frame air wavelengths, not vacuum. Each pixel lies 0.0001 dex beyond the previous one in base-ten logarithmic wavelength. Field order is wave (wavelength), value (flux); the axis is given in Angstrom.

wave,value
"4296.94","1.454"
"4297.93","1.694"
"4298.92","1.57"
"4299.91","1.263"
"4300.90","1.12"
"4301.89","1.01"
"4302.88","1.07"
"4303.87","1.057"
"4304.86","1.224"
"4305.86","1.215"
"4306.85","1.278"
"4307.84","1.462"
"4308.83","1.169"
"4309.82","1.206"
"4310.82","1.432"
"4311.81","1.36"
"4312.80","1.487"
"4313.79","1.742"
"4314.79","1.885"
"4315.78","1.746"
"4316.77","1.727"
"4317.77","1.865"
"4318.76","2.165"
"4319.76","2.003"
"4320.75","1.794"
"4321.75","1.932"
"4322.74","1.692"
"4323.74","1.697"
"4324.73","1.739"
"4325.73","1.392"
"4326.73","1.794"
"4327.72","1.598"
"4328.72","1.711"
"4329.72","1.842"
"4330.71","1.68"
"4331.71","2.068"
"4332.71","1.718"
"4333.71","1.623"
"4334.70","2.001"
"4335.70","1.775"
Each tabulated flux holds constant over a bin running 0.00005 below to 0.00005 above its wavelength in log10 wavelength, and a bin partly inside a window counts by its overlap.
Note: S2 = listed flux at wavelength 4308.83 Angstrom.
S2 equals 1.169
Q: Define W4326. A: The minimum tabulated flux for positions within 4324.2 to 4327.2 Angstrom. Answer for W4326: 1.392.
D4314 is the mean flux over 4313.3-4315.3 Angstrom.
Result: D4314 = 1.81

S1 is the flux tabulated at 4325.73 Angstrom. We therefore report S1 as 1.392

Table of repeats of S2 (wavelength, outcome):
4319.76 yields 2.003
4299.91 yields 1.263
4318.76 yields 2.165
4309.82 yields 1.206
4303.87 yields 1.057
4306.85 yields 1.278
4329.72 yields 1.842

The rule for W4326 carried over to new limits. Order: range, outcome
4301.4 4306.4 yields 1.01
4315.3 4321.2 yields 1.727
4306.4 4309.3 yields 1.169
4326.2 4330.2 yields 1.598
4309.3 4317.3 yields 1.206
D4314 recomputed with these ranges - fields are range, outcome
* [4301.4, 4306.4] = 1.12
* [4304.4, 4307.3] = 1.24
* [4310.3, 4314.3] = 1.5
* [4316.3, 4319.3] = 1.92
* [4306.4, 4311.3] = 1.31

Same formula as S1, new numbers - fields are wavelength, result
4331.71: 2.068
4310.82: 1.432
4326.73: 1.794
